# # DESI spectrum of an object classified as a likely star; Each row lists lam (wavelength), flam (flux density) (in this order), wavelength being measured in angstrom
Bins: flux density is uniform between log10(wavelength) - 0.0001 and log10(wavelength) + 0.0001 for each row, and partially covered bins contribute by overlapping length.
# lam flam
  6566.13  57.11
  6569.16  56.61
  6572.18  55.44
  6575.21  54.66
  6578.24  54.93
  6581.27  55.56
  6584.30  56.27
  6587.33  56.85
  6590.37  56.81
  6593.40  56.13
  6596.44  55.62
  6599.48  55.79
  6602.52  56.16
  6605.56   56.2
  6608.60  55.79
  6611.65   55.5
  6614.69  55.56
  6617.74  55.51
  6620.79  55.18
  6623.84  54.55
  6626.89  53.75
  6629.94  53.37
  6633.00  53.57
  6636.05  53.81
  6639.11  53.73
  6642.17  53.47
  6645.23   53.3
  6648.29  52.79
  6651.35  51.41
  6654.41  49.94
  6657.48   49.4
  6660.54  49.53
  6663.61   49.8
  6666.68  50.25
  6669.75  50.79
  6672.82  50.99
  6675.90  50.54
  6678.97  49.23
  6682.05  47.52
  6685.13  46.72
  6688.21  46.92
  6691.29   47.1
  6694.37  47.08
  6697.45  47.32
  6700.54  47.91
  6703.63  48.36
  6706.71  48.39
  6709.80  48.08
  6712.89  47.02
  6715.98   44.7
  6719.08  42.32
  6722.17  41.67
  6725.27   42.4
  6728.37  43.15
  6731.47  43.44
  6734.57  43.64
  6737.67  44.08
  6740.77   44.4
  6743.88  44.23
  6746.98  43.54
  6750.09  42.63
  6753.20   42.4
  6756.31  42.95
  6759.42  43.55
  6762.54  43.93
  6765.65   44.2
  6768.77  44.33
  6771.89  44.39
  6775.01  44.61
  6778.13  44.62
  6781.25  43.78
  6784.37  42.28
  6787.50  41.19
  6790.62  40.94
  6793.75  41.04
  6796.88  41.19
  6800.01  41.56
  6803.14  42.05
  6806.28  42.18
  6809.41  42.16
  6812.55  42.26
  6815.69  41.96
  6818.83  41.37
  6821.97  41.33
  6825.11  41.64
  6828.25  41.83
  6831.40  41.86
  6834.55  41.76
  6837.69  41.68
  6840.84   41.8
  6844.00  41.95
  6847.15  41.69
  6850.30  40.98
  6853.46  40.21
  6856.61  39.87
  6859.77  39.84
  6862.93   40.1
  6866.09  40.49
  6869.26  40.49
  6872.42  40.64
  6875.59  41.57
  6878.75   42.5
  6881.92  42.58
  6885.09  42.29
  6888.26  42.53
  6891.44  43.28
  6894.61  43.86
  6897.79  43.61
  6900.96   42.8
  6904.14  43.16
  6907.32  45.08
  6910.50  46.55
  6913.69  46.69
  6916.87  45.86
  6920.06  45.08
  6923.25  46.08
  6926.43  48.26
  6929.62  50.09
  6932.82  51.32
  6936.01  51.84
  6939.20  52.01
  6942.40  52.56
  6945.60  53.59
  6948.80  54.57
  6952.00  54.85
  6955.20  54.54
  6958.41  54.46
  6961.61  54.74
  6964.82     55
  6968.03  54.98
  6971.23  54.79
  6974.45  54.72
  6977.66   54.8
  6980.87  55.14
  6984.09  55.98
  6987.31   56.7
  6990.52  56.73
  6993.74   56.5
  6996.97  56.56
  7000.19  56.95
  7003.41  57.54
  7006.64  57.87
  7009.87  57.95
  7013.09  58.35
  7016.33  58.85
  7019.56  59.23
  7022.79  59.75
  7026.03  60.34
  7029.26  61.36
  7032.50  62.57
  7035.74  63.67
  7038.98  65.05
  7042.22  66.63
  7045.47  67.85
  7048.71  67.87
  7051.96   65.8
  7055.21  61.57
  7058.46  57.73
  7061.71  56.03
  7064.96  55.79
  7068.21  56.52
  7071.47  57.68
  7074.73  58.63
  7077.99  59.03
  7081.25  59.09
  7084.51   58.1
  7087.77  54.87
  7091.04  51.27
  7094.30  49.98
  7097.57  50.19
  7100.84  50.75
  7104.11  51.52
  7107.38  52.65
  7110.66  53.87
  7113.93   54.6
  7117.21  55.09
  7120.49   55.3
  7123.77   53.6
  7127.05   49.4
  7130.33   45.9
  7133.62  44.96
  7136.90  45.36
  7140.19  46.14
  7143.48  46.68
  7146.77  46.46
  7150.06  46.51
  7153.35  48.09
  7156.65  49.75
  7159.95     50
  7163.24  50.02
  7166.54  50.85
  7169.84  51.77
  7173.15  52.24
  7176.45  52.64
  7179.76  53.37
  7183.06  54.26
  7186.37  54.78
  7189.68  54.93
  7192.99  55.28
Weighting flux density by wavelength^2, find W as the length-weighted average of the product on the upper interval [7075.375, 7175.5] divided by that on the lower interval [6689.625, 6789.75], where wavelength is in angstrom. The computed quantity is 1.29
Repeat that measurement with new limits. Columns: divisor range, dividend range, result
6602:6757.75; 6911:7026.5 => 1.21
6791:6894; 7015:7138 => 1.46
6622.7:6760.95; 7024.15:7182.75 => 1.29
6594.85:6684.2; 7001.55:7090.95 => 1.28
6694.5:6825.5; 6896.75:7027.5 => 1.29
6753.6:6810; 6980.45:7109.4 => 1.47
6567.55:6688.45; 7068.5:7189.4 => 1.13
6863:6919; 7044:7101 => 1.41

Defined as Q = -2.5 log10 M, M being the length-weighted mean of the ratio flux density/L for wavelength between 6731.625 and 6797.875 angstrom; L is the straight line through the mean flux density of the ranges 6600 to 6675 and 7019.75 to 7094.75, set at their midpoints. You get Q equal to 0.265 mag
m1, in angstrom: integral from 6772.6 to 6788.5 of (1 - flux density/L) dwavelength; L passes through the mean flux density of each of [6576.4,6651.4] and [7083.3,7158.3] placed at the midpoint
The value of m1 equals 2.98 angstrom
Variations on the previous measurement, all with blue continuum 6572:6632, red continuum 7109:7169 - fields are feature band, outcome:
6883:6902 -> 3.4 angstrom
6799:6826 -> 5.7 angstrom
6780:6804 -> 5.2 angstrom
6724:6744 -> 3.9 angstrom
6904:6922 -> 2.2 angstrom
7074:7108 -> -2.7 angstrom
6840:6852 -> 2.5 angstrom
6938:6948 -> -0.2 angstrom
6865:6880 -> 3.3 angstrom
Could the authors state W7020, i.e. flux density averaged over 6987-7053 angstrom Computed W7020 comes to 60.7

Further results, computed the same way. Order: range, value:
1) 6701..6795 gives 43.9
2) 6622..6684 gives 51.6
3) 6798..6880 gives 41.4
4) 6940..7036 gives 56.7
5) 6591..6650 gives 54.7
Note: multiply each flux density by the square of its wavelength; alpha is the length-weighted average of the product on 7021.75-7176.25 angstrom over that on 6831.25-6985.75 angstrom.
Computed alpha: 1.23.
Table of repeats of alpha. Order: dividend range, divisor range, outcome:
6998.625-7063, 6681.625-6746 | 1.48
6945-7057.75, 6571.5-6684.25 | 1.22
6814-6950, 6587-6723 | 0.92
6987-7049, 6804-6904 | 1.52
